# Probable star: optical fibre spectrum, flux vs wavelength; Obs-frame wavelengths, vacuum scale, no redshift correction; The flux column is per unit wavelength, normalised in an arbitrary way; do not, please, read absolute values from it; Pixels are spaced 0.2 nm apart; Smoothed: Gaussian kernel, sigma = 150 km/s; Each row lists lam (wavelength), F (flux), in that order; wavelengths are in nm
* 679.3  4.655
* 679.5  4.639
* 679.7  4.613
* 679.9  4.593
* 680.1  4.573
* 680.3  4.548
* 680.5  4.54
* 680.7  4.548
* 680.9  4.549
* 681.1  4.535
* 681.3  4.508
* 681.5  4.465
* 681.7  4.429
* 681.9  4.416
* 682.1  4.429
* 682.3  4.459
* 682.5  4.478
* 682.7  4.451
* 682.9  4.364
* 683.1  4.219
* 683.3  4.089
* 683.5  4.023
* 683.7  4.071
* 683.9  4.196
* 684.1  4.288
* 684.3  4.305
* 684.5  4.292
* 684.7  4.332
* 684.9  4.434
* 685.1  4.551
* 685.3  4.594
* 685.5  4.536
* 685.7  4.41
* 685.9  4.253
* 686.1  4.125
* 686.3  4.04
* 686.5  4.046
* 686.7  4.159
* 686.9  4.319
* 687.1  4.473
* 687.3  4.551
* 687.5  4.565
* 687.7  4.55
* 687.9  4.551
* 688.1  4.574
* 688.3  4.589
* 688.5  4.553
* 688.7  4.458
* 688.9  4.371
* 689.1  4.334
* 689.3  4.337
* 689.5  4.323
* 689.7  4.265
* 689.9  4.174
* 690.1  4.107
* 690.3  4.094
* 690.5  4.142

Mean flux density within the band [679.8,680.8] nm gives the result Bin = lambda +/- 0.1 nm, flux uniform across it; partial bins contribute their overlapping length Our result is 4.56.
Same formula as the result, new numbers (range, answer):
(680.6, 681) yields 4.55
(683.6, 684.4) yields 4.21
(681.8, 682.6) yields 4.45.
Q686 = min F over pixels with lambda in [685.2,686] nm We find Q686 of 4.253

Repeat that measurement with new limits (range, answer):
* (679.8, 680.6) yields 4.54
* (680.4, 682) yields 4.416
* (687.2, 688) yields 4.55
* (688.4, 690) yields 4.174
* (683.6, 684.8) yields 4.071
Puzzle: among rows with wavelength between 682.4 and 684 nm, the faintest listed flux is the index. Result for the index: 4.023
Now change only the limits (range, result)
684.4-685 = 4.292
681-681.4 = 4.508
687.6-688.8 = 4.458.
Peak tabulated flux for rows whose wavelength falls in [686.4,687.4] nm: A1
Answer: 4.551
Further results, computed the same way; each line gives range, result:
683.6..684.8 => 4.332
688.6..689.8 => 4.458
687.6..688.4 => 4.589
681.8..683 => 4.478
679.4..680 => 4.639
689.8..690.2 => 4.174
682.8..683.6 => 4.364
